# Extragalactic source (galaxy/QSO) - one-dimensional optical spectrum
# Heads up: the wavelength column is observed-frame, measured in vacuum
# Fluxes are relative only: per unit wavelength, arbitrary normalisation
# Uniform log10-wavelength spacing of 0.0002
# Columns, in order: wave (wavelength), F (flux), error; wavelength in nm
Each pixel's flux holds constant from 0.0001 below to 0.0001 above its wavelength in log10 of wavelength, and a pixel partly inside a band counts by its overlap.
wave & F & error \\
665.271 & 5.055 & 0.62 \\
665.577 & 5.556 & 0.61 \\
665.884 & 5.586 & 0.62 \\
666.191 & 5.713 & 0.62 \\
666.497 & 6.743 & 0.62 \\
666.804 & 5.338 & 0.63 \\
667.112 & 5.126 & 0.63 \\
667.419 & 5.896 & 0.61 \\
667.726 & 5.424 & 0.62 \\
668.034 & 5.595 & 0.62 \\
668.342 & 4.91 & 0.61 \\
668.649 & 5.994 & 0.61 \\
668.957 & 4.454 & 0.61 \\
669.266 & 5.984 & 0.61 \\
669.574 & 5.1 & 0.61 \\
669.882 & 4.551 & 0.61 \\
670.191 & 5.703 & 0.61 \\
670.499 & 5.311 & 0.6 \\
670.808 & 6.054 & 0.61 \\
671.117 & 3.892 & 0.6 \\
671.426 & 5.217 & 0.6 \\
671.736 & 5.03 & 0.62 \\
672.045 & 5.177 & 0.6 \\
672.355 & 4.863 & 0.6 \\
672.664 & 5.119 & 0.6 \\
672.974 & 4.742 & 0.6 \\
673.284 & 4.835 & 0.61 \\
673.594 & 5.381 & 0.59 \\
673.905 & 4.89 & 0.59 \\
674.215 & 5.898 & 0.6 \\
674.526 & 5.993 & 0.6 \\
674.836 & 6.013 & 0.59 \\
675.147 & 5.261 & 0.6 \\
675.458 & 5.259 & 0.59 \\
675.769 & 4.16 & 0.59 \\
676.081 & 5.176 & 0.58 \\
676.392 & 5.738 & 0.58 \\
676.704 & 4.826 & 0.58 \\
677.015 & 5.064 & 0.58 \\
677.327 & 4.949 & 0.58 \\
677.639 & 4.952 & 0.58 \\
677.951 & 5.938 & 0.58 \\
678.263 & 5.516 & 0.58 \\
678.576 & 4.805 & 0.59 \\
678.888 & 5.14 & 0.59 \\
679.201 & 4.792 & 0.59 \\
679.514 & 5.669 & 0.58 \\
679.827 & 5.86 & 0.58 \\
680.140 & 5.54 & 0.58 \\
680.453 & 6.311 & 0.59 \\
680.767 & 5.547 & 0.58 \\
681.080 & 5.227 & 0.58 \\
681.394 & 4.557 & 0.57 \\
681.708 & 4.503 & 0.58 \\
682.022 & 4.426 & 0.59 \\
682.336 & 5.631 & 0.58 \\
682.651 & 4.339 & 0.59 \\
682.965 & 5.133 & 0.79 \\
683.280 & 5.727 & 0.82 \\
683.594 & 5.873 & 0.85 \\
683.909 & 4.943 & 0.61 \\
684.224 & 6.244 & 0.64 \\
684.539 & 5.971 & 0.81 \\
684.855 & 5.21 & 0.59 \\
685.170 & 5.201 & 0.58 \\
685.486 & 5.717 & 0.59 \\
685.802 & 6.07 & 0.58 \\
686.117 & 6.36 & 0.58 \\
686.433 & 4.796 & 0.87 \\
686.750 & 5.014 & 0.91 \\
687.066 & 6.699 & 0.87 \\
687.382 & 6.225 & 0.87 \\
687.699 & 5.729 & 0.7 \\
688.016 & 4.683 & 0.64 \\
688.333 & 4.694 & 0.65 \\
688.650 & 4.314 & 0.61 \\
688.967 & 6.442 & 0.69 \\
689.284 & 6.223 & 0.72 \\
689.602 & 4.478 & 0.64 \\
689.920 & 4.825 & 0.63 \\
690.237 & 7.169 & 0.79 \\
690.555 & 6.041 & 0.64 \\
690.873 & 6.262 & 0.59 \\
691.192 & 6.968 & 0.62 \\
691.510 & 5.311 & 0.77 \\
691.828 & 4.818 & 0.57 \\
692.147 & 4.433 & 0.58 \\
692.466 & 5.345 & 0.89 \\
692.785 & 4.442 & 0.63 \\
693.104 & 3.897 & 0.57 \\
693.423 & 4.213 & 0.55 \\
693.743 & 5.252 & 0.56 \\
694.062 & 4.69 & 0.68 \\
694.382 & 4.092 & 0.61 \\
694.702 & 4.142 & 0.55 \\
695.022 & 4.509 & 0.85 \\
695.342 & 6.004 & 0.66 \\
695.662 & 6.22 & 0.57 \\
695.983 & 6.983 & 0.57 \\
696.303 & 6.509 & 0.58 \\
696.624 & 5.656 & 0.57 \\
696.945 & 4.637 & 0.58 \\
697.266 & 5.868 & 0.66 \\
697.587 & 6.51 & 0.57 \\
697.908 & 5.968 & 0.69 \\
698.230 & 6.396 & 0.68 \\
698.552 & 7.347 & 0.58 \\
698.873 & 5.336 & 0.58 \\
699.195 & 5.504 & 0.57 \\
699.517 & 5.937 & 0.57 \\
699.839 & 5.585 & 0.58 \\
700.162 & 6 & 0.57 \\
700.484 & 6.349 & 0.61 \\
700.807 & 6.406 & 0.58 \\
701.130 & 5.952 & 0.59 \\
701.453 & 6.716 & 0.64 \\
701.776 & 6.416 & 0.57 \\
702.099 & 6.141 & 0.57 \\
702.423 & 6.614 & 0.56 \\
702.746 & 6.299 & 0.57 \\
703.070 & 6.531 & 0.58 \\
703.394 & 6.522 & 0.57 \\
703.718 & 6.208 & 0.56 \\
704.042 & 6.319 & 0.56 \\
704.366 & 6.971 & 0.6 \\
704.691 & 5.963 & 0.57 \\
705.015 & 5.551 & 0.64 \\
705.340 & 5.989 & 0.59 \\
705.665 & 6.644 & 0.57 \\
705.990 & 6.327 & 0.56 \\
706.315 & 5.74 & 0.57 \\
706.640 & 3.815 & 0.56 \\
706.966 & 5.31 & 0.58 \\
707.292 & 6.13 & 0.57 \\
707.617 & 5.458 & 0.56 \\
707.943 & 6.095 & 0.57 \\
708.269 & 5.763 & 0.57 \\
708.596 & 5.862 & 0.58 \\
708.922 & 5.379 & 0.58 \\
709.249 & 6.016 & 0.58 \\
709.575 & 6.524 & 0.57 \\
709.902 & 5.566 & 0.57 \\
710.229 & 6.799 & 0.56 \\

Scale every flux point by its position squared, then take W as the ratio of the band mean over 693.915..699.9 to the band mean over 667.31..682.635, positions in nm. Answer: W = 1.2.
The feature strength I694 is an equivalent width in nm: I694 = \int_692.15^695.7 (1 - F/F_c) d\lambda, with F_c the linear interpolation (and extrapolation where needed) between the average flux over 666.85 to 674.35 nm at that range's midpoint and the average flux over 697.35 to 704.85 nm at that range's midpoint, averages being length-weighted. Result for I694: 0.75 nm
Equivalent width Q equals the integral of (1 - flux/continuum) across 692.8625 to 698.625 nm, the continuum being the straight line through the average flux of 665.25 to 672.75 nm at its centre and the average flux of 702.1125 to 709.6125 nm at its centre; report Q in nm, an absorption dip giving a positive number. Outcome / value 0.36 nm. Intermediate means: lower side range 5.34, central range 5.45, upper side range 5.99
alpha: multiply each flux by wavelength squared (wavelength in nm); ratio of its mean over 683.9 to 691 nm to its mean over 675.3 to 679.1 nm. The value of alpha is 1.1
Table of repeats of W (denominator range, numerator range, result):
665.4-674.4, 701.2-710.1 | 1.26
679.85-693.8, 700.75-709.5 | 1.18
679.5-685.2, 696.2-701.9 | 1.19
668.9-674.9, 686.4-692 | 1.13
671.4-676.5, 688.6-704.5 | 1.18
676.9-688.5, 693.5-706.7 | 1.16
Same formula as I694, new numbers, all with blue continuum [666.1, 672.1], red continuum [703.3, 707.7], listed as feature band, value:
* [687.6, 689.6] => 0.14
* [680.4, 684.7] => 0.21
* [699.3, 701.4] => -0.08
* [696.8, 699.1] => -0.08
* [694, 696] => 0.22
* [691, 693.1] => 0.21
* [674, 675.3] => -0.07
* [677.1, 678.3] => 0.04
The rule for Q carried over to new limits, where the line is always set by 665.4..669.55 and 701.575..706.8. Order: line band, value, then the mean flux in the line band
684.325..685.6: 0.06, 5.55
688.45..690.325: 0.13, 5.5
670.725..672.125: 0.15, 5.02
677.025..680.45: 0.23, 5.35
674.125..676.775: 0.14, 5.37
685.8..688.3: 0.10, 5.62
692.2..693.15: 0.21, 4.63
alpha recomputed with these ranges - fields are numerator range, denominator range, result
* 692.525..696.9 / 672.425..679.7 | 1.04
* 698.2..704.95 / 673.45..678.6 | 1.27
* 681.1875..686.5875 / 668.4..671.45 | 1.07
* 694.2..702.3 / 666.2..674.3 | 1.21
